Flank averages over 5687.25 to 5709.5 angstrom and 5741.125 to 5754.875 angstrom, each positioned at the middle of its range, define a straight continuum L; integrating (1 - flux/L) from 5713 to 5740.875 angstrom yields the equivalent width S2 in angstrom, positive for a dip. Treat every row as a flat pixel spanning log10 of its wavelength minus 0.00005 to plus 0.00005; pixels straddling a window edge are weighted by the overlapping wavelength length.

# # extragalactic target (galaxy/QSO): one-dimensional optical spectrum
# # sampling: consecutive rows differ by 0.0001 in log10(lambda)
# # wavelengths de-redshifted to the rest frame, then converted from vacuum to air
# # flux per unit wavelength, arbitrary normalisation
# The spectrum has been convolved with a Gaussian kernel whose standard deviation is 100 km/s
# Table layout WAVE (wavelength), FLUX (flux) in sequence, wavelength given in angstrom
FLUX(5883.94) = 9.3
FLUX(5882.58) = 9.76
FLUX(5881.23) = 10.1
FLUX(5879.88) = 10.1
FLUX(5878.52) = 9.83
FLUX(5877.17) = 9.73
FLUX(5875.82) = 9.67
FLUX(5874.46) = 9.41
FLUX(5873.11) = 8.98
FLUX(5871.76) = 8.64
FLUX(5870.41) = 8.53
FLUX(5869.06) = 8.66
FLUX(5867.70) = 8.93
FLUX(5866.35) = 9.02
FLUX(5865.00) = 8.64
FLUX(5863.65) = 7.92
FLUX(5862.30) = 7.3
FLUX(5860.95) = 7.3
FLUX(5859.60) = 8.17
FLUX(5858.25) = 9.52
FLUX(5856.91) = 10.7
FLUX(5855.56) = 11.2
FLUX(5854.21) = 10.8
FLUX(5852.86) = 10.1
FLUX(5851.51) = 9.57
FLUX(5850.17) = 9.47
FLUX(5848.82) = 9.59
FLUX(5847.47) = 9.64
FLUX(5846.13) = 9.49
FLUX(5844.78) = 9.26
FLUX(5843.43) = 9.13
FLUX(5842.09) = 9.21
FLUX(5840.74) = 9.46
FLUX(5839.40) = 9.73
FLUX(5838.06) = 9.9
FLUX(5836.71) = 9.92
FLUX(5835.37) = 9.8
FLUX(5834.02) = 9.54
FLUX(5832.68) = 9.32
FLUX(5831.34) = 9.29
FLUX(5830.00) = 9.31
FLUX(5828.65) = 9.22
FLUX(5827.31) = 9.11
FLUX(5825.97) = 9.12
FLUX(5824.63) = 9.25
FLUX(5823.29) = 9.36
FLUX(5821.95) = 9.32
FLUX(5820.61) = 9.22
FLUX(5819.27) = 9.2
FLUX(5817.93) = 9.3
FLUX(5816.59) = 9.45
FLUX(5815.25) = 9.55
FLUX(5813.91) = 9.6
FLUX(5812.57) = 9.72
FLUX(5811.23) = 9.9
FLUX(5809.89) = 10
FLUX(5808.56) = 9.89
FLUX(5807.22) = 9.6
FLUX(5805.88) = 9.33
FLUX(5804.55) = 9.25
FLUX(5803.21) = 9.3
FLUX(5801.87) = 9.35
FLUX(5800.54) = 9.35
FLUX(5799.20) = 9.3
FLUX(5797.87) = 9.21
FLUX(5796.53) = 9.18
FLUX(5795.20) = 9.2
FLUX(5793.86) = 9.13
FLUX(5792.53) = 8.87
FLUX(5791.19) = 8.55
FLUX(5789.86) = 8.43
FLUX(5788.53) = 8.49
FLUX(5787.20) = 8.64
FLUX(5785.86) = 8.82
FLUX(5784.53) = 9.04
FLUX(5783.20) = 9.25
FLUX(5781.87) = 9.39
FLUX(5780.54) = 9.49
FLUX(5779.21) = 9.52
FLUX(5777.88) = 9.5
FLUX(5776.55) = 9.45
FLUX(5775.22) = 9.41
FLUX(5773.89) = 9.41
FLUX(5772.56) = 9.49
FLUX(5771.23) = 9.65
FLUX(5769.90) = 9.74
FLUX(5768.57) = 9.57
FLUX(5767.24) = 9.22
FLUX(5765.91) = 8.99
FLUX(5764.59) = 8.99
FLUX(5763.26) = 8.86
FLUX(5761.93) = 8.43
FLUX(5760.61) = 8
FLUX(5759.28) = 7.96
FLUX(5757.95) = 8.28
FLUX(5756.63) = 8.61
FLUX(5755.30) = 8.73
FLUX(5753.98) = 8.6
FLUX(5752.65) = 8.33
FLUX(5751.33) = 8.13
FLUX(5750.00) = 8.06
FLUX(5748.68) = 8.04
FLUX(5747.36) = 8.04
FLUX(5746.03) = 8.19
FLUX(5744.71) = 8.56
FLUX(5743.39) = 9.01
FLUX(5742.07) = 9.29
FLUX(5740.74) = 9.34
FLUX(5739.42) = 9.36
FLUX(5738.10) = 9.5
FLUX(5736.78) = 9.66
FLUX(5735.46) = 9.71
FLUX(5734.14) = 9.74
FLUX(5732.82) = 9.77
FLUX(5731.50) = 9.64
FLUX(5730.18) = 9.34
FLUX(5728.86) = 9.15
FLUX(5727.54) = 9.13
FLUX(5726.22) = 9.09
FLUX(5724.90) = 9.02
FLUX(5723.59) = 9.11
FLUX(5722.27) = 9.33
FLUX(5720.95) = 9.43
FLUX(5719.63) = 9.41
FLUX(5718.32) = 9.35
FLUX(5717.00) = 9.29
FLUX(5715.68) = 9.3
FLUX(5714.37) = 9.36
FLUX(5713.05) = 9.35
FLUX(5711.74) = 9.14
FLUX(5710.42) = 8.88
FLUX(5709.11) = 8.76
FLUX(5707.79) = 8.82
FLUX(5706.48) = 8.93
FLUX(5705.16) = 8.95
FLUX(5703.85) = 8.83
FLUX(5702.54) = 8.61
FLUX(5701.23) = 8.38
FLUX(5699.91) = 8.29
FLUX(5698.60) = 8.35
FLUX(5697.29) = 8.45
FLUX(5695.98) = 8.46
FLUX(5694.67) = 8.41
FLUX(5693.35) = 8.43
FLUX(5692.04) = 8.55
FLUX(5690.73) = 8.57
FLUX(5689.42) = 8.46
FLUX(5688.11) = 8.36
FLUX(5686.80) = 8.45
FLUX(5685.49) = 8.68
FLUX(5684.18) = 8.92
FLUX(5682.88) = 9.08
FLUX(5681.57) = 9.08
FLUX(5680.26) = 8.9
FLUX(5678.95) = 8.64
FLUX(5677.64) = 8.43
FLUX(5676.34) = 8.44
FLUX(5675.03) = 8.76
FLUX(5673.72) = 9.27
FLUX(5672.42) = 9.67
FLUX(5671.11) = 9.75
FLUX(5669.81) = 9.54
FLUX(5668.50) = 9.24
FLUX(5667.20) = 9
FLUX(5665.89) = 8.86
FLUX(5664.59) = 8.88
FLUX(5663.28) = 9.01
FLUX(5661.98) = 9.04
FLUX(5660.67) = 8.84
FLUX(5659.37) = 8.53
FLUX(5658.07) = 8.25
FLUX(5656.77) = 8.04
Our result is -2.91 angstrom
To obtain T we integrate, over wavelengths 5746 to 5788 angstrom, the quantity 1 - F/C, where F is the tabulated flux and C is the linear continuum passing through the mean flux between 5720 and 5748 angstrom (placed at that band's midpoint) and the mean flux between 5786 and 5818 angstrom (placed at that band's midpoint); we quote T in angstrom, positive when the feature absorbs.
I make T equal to 1.6 angstrom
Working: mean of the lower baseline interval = 9.21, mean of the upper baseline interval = 9.26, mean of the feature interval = 8.88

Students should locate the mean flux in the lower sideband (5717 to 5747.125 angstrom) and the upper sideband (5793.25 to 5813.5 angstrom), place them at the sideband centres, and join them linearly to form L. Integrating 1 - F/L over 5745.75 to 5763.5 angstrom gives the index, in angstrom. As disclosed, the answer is 2.0 angstrom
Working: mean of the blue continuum 9.26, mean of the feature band 8.29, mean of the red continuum 9.45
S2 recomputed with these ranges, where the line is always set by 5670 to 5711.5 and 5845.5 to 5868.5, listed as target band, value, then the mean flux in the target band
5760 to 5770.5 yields -0.01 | 8.98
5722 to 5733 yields -0.51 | 9.26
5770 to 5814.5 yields -1.21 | 9.3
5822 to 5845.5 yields -0.58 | 9.41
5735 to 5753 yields 0.21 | 8.8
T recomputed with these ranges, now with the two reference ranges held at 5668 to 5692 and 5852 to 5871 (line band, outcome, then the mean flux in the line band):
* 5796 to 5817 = -1.1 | 9.5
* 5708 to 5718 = -0.3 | 9.14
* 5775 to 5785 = -0.4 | 9.39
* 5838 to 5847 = -0.4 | 9.44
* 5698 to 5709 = 0.3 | 8.65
